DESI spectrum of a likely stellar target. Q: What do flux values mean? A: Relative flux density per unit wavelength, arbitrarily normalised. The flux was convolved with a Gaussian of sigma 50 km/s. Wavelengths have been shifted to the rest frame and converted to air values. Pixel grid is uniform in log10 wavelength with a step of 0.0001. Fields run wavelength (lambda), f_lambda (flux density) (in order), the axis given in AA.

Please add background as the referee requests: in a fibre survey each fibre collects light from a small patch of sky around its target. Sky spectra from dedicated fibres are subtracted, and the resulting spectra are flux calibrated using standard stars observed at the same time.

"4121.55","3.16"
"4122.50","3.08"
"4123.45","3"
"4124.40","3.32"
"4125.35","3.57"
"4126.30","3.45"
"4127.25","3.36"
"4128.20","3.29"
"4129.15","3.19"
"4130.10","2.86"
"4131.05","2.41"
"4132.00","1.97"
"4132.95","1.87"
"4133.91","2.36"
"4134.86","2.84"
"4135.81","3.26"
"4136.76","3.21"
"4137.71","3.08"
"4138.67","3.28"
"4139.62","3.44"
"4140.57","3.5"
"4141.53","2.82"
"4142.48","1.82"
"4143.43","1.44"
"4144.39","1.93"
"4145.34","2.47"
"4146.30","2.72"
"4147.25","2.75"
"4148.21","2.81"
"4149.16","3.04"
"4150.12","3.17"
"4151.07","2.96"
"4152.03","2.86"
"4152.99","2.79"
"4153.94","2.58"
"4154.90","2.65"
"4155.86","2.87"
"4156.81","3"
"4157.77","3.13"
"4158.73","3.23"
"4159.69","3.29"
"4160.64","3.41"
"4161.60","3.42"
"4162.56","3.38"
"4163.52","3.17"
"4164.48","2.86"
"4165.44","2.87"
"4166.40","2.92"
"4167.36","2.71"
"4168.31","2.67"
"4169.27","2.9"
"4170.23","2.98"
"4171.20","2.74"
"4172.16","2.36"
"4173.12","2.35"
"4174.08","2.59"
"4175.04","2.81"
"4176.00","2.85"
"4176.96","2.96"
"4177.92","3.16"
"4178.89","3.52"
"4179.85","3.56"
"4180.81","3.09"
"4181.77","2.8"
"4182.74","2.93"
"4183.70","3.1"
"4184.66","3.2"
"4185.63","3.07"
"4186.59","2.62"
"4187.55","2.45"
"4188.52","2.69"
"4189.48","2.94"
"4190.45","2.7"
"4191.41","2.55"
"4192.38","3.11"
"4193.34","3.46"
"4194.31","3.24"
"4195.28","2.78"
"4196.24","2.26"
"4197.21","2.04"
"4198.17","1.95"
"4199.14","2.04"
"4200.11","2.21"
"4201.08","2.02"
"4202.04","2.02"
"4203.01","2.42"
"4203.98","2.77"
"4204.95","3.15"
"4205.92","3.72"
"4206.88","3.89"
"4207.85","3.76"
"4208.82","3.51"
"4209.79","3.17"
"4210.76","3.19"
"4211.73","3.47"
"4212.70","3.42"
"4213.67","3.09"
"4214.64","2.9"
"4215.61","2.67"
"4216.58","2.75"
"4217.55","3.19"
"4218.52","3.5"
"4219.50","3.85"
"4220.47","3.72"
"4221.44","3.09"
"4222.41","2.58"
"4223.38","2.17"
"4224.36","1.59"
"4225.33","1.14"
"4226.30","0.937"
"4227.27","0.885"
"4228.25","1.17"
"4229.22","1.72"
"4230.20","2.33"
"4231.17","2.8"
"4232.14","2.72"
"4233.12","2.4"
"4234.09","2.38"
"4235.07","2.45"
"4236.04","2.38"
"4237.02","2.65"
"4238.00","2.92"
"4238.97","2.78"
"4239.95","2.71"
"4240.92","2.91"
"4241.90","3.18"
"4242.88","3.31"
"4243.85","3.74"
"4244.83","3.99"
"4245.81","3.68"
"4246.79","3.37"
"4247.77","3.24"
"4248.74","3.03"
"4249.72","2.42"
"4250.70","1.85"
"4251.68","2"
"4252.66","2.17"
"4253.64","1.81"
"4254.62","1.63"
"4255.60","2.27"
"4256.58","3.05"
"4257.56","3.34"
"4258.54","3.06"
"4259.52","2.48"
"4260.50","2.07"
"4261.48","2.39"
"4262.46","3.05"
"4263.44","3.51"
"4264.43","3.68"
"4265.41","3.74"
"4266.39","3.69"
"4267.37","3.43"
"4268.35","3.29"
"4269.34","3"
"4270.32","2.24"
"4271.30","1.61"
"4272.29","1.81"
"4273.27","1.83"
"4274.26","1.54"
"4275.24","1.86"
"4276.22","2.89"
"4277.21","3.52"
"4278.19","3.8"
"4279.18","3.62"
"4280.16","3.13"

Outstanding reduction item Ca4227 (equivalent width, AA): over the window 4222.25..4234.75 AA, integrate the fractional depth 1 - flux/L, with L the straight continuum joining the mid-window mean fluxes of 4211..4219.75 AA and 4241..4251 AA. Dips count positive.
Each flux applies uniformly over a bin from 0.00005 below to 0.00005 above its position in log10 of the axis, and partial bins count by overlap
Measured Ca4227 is 5.1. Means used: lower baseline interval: 3.18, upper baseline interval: 3.19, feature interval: 1.9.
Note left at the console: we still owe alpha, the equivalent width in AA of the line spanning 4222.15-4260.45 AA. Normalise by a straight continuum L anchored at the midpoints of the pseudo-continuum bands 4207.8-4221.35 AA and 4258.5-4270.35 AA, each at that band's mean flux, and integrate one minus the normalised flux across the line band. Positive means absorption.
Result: 8.19 AA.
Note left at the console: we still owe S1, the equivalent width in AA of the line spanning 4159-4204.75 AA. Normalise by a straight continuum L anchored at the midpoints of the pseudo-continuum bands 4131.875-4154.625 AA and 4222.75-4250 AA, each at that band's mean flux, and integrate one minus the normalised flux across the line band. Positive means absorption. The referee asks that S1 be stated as -2.9 AA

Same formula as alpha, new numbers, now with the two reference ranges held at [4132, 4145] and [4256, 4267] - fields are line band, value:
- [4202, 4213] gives -1.3 AA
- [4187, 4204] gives 1.9 AA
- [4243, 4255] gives 1.1 AA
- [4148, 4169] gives -2.1 AA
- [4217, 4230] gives 3.0 AA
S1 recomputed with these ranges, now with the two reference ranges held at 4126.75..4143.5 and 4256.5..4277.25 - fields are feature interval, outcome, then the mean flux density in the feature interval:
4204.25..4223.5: -3.3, 3.26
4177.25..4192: -0.9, 2.96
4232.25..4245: -0.5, 2.87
